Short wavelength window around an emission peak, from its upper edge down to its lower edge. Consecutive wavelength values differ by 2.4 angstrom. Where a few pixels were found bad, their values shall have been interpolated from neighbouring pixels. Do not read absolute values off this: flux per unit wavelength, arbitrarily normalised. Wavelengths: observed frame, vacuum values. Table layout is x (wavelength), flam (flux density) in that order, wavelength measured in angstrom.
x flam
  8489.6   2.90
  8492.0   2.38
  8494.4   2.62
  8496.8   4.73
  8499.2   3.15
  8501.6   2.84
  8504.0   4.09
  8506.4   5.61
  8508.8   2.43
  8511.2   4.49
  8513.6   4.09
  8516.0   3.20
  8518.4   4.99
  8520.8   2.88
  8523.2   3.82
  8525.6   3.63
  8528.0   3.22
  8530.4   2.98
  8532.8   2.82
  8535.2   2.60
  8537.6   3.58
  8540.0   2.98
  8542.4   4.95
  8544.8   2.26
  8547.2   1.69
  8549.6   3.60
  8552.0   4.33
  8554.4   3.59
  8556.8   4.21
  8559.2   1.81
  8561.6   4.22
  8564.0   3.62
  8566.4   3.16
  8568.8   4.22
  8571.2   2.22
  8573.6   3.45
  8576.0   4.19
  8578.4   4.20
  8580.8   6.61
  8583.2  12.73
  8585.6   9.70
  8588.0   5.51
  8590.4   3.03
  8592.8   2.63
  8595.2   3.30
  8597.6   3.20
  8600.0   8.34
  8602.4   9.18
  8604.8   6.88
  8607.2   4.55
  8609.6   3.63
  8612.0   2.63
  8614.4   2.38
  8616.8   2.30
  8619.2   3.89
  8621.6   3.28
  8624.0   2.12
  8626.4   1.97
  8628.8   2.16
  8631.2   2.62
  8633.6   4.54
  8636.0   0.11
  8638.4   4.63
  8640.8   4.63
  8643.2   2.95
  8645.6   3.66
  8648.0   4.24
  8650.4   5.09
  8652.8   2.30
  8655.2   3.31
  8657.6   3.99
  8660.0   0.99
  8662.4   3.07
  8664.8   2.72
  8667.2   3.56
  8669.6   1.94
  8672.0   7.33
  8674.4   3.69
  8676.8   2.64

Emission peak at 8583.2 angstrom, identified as [S II]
